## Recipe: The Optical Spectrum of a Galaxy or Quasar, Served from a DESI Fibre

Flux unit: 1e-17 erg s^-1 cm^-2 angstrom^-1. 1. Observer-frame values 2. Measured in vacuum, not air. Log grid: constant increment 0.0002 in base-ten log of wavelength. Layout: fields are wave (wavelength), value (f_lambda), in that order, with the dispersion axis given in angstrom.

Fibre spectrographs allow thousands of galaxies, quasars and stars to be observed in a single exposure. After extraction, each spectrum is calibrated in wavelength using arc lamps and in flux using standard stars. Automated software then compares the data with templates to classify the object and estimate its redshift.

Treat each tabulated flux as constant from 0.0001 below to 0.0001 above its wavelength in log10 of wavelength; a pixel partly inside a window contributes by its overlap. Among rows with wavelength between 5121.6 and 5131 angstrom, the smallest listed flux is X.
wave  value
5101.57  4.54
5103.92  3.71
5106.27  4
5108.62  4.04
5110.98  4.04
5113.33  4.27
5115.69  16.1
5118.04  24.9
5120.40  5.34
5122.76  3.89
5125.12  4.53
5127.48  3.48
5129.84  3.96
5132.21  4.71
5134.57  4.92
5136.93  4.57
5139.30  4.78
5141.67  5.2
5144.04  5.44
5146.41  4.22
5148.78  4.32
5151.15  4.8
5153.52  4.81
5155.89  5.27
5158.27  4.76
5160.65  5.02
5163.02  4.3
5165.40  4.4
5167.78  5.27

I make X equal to 3.48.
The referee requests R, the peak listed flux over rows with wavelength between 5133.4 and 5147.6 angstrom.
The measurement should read 5.44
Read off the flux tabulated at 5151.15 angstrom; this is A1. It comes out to 4.8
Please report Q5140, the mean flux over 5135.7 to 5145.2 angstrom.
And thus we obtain 4.99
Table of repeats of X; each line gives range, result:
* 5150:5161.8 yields 4.76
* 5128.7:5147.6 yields 3.96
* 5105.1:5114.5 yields 4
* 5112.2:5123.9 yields 3.89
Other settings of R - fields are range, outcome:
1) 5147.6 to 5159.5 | 5.27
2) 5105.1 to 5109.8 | 4.04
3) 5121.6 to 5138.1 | 4.92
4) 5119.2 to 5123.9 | 5.34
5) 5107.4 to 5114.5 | 4.27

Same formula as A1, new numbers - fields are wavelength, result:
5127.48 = 3.48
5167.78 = 5.27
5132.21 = 4.71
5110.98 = 4.04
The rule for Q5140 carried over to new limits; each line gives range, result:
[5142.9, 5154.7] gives 4.72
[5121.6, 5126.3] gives 4.21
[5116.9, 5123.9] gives 11.3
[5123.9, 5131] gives 3.99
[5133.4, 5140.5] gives 4.76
